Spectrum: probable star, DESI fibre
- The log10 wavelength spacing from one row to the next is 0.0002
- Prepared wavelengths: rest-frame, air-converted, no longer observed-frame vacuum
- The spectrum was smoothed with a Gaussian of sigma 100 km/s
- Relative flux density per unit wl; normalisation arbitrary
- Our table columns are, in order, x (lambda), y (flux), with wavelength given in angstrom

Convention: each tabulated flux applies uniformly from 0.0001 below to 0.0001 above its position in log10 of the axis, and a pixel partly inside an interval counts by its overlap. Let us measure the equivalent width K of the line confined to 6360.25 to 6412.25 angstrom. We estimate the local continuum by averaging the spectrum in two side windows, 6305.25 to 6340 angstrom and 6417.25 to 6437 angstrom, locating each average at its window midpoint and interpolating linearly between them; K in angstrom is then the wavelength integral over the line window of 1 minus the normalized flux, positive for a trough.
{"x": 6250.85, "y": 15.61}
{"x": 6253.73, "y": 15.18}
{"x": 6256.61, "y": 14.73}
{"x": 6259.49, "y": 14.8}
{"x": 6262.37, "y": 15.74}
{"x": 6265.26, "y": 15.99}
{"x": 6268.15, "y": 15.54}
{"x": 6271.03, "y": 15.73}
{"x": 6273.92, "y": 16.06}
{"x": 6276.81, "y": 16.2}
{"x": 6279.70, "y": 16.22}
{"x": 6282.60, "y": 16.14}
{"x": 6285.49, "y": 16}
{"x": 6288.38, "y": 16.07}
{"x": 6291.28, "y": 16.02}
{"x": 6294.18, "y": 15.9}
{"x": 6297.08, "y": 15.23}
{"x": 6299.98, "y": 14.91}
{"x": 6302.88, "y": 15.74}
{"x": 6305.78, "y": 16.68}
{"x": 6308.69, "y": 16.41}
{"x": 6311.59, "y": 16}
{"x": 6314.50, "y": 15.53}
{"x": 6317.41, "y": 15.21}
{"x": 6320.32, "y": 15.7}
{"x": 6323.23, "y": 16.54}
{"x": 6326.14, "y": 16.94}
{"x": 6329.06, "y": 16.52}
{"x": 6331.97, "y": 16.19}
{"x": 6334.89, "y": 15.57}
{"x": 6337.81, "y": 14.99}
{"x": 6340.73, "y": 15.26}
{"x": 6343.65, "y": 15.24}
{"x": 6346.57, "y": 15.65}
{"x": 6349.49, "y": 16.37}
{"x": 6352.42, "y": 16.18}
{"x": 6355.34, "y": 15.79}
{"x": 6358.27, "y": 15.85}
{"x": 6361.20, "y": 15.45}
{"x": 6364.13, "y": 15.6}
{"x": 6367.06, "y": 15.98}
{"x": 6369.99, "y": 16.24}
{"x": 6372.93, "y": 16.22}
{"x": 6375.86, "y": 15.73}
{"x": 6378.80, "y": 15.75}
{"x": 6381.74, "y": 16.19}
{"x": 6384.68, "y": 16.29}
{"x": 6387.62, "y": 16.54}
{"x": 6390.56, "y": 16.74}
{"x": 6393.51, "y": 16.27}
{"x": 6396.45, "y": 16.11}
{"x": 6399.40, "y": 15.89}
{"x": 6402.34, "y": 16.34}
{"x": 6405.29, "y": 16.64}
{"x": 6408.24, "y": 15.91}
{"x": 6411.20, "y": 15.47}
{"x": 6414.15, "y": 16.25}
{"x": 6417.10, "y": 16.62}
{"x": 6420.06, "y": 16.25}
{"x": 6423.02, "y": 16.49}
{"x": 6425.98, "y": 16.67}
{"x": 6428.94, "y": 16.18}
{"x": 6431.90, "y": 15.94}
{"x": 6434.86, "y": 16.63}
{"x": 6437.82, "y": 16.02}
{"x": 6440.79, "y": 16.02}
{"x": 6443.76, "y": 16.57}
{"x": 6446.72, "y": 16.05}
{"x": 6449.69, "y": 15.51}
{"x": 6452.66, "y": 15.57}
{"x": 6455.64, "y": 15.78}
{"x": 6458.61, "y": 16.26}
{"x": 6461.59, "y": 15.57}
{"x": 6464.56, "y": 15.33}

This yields 0.4 angstrom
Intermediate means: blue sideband 16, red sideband 16.4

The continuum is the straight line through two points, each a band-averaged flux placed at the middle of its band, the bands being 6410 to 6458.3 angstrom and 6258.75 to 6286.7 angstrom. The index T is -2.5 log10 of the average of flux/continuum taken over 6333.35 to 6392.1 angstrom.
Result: 0.01 mag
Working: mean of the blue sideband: 15.9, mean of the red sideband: 16.1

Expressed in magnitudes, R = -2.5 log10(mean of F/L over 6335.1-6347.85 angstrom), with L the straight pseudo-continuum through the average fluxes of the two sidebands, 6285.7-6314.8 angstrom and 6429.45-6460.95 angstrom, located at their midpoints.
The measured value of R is 0.04 mag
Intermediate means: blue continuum 15.9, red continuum 16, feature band 15.3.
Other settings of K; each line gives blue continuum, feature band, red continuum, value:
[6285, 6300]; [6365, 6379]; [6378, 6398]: 0.2 angstrom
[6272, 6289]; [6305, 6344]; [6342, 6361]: 0.0 angstrom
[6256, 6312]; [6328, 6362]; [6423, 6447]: 0.5 angstrom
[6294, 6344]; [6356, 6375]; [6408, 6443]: 0.1 angstrom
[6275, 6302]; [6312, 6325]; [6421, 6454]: 0.1 angstrom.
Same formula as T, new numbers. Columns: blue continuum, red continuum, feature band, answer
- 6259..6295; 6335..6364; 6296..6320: 0.00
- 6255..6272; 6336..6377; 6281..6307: -0.02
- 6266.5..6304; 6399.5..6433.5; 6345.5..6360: 0.00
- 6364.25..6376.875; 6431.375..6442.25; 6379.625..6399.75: -0.02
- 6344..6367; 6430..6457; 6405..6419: -0.01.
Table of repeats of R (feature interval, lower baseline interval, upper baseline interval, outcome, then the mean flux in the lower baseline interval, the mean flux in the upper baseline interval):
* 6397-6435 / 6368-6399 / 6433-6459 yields -0.01 mag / 16.2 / 16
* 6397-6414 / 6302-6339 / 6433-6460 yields 0.00 mag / 16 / 16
